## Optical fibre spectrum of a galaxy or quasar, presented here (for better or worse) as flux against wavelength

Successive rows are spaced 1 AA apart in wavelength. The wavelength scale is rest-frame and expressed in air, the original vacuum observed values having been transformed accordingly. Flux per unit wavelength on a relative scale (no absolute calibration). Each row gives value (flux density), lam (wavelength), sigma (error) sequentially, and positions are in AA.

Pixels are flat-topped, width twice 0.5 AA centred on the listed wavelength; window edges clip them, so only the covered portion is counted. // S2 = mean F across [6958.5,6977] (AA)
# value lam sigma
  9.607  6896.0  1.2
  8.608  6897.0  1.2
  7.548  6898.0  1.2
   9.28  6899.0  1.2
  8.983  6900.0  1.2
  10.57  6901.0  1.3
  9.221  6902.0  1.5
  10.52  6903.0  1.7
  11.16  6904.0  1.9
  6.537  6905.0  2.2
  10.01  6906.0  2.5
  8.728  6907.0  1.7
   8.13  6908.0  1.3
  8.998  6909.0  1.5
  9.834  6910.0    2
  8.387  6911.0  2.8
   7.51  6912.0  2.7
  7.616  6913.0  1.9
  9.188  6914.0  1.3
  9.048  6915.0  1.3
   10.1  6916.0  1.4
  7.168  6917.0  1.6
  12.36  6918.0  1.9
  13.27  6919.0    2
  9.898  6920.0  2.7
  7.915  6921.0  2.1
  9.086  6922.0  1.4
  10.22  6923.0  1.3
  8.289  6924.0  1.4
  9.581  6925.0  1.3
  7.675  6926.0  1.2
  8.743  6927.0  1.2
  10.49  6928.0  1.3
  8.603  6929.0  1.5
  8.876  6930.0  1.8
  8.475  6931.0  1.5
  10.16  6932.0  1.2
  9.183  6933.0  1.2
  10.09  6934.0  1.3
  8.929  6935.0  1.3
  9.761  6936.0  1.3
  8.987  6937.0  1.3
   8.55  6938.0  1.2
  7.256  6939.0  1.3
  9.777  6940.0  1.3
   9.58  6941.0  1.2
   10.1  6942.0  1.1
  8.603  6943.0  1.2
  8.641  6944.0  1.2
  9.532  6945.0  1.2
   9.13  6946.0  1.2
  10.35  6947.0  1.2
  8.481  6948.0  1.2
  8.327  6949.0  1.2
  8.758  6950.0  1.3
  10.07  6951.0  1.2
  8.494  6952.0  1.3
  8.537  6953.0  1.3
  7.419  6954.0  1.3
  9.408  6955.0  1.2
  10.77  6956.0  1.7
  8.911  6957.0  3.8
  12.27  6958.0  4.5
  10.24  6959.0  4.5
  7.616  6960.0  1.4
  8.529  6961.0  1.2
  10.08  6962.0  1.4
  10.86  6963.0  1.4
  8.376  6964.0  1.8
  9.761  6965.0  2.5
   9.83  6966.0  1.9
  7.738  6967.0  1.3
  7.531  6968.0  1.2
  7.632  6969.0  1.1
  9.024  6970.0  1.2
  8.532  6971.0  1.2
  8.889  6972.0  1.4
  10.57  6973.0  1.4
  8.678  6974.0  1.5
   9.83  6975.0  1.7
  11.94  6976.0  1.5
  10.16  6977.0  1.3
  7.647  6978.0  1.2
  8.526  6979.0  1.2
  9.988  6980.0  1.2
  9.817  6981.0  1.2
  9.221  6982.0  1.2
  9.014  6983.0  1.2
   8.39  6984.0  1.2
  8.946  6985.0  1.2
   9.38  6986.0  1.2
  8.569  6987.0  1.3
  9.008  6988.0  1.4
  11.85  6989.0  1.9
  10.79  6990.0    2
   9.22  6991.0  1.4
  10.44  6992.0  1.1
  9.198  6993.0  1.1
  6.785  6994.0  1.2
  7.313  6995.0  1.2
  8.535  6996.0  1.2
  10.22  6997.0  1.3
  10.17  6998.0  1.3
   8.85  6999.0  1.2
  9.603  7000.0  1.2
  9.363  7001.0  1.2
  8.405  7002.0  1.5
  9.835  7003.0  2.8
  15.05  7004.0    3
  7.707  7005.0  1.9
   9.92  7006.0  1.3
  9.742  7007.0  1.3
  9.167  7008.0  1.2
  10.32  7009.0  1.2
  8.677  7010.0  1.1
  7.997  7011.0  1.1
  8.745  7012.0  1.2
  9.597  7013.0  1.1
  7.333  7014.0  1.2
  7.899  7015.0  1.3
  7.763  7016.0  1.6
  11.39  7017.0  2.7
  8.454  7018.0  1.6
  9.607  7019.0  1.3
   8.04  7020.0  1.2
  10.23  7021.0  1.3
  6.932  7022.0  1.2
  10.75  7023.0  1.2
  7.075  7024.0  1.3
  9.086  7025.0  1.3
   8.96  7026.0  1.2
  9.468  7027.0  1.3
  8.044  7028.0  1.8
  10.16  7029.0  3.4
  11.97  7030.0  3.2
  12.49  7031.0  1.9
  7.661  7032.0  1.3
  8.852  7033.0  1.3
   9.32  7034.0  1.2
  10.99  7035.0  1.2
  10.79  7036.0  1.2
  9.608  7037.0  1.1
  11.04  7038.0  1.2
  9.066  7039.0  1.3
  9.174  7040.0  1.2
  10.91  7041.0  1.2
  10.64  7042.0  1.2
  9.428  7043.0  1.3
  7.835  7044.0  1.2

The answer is 9.23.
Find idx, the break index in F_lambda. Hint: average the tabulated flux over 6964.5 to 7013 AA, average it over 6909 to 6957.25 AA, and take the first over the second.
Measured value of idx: 1.0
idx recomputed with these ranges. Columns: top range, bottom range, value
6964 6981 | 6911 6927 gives 0.99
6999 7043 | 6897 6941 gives 1.03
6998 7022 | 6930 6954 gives 1.02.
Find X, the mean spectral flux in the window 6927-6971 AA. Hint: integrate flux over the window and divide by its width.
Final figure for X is 9.14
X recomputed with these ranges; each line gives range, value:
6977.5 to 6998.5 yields 9.19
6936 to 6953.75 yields 9.01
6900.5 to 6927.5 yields 9.25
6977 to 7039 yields 9.35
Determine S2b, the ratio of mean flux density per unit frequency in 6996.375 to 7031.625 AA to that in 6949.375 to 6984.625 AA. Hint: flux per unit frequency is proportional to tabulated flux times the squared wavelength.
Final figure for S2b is 1.0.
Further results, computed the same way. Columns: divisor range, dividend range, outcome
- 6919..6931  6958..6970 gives 1.00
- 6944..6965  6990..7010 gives 1.03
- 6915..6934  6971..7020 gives 1.01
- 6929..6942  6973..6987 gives 1.04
